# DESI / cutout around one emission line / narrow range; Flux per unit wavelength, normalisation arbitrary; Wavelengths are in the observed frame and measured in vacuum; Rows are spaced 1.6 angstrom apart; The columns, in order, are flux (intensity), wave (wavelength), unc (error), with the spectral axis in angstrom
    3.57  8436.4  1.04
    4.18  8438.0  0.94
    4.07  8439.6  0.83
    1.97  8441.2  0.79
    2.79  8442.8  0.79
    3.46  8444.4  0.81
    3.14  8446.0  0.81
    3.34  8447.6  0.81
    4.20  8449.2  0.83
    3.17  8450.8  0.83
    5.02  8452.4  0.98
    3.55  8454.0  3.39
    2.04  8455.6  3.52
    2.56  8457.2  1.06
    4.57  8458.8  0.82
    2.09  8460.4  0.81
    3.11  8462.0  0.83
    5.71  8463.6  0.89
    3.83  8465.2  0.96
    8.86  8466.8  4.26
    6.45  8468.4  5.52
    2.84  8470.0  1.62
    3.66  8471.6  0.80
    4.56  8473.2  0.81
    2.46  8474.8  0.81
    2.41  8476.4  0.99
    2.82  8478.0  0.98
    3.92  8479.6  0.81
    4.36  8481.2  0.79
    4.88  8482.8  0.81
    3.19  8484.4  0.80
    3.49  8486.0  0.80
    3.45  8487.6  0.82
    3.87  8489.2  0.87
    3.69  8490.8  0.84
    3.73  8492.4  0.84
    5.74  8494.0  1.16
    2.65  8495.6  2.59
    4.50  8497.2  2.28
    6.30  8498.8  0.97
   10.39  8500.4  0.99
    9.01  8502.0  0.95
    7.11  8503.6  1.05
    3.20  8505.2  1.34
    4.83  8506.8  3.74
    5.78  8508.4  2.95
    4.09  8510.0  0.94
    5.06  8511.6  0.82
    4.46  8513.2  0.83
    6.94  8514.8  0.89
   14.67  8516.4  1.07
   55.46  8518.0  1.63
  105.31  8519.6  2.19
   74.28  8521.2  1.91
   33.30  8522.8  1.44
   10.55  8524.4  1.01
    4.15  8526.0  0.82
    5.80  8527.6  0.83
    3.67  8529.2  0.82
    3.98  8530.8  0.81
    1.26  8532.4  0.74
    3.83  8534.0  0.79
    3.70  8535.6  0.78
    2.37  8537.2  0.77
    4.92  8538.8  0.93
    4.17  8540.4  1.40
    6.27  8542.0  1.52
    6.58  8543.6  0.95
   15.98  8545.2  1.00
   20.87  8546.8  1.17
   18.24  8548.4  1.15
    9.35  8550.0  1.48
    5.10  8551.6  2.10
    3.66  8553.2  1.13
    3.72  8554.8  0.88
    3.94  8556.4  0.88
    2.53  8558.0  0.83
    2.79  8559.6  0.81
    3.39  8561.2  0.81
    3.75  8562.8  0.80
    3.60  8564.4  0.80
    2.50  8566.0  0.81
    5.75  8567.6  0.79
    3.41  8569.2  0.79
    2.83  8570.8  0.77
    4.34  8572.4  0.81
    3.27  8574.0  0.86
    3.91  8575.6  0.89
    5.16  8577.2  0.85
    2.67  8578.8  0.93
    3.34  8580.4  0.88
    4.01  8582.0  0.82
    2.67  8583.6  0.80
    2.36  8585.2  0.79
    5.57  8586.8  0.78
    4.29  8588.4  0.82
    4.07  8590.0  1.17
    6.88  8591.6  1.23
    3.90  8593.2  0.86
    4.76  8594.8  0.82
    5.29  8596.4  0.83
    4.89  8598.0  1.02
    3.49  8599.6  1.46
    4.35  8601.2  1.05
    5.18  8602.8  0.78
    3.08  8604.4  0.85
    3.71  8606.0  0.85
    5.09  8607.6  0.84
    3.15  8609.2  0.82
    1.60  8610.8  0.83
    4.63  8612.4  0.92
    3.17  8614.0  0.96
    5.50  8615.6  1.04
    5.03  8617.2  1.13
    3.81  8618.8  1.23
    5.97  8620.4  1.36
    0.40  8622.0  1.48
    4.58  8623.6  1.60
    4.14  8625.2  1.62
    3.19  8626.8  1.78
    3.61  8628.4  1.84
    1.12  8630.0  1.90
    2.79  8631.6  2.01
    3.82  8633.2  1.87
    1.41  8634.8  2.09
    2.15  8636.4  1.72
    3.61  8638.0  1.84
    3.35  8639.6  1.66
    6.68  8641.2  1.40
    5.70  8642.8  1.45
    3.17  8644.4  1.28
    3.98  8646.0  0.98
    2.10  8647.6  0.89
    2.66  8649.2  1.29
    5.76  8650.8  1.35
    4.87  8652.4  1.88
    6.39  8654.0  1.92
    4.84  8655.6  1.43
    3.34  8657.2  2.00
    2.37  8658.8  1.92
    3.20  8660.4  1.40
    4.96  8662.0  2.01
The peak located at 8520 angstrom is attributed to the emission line Halpha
